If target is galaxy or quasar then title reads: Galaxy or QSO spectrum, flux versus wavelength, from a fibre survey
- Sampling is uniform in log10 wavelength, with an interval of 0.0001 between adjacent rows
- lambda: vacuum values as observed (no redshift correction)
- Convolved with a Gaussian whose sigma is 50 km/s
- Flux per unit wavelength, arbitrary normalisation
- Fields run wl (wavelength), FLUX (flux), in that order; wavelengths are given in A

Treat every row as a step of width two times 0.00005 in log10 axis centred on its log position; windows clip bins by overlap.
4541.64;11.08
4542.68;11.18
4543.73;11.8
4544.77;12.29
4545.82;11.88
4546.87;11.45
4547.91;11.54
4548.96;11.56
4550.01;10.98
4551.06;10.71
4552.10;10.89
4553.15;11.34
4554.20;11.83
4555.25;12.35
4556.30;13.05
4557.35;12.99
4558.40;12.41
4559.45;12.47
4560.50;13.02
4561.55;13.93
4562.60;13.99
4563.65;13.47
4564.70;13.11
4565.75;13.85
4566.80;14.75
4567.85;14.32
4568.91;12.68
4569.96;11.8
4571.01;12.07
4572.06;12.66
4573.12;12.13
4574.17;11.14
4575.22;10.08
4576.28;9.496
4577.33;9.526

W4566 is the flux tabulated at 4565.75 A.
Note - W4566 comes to 13.85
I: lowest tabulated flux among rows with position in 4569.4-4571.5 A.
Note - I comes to 11.8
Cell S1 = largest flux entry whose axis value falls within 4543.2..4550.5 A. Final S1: 12.29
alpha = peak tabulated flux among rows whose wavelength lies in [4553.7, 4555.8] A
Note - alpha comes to 12.35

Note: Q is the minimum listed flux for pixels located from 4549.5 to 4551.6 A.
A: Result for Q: 10.71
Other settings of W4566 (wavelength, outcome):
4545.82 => 11.88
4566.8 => 14.75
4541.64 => 11.08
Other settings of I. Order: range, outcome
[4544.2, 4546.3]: 11.88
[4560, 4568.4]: 13.02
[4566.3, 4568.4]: 14.32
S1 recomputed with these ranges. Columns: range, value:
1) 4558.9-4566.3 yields 13.99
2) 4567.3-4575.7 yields 14.32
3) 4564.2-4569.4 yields 14.75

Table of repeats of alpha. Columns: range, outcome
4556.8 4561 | 13.02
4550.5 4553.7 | 11.34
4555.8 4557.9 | 13.05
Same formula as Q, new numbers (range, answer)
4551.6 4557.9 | 10.89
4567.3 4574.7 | 11.14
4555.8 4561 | 12.41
